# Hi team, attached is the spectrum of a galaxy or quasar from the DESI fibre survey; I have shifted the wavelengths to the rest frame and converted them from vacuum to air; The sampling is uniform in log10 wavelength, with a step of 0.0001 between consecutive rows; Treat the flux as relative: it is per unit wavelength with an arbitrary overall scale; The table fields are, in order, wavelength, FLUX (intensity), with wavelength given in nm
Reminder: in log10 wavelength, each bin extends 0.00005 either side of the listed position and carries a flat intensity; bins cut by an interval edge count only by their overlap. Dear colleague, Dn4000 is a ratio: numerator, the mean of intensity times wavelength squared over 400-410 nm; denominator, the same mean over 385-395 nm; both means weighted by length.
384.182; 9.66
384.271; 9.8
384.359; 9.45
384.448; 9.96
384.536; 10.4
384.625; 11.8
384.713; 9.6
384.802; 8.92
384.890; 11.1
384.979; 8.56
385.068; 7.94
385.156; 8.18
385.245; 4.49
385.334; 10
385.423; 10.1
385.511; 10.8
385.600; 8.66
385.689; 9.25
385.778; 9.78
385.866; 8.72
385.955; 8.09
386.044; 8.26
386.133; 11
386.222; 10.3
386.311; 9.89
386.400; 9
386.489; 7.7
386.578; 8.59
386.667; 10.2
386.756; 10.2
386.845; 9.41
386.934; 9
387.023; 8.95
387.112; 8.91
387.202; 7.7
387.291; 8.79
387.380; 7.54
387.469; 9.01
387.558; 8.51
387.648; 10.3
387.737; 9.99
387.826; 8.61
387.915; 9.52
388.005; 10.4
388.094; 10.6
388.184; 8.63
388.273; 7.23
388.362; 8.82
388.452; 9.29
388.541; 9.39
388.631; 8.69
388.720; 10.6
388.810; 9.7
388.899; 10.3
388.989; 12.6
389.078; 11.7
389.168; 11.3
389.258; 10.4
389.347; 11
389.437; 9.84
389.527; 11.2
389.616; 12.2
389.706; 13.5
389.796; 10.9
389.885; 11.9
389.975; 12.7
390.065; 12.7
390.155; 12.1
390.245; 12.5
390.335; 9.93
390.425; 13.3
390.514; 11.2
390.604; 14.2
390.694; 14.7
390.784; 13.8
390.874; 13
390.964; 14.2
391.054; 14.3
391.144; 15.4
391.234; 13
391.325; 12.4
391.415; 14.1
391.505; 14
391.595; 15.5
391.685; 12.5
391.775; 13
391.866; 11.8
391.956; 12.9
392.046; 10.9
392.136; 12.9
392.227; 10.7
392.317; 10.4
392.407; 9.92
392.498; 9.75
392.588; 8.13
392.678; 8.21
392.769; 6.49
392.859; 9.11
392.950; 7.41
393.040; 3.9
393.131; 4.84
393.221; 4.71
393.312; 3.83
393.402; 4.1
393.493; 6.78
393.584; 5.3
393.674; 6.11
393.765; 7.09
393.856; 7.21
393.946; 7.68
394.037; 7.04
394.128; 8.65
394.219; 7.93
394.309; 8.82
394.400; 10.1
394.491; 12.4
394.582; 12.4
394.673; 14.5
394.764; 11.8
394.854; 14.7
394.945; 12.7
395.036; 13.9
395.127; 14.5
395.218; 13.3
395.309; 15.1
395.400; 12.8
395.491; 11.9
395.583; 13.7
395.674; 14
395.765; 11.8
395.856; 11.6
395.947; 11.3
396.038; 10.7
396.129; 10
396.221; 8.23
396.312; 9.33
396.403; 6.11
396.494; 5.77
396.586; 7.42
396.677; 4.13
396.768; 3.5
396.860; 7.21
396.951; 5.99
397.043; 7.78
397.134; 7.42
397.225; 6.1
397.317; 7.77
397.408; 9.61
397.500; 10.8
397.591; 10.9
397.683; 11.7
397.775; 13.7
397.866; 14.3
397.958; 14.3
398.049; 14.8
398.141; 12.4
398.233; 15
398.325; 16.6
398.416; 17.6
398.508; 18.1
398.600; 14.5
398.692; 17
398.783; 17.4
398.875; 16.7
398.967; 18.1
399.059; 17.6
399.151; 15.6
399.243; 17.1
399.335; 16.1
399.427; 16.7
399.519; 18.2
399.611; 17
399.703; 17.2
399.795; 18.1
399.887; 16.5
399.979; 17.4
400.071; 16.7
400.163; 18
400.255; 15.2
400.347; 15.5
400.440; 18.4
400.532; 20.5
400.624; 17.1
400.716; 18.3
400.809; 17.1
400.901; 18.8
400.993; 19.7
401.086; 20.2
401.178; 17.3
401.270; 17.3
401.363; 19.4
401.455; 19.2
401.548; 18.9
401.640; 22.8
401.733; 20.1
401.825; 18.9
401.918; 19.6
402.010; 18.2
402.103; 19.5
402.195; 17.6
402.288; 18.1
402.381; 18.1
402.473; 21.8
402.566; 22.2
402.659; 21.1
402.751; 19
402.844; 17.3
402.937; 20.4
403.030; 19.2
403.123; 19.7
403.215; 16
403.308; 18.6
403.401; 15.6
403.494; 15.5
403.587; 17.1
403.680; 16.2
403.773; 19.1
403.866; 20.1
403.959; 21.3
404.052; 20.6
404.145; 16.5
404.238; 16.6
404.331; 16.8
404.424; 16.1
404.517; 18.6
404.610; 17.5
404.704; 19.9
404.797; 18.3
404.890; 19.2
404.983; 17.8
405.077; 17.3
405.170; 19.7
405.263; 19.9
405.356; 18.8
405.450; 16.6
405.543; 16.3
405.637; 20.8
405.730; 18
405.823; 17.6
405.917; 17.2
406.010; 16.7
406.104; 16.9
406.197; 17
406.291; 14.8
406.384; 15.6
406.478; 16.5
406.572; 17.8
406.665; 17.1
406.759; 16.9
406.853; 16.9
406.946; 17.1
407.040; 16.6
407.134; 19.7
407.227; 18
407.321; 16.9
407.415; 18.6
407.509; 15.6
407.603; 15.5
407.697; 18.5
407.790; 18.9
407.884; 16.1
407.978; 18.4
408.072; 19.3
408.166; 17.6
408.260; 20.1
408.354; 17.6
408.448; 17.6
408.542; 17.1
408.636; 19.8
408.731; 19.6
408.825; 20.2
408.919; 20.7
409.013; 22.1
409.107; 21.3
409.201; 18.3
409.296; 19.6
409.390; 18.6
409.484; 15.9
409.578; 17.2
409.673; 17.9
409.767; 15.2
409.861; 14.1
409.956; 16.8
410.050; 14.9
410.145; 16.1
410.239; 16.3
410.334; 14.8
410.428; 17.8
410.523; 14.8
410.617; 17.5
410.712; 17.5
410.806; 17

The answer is 1.94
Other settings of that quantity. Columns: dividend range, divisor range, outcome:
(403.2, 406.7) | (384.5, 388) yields 2.12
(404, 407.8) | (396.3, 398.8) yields 1.68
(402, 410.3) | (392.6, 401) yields 1.56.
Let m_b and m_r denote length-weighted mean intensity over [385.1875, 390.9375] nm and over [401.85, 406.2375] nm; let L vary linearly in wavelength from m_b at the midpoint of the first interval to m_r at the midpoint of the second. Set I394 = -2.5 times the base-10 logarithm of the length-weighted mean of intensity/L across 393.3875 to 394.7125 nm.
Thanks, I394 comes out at 0.489 mag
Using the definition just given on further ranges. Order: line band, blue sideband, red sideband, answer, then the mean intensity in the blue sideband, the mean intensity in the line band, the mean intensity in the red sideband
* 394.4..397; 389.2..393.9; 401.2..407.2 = 0.21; 10.6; 10.7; 18.2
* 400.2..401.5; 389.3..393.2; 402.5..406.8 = -0.12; 11.5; 18.1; 18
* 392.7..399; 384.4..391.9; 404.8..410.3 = 0.28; 10.6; 10.4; 17.7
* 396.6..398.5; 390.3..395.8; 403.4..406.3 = 0.27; 10.8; 10.7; 17.9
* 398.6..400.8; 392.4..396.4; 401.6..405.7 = -0.16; 9.6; 17.2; 18.6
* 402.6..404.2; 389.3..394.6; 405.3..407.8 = -0.17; 10.4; 18.4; 17.3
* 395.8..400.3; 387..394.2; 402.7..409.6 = 0.10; 10.1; 12.9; 18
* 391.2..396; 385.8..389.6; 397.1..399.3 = 0.16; 9.55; 10.4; 14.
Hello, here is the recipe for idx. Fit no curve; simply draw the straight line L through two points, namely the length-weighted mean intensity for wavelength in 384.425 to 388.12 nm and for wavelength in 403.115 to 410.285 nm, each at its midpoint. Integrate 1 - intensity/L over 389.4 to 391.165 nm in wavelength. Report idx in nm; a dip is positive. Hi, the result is -0.28 nm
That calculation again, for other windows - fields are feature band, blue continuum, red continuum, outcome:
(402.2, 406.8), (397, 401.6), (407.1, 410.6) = -0.336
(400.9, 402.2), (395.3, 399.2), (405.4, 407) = -0.449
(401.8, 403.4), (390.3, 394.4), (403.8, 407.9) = -0.320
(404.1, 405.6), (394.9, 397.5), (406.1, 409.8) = -0.202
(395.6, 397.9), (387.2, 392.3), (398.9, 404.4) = 0.939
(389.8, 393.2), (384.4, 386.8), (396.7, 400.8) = 0.012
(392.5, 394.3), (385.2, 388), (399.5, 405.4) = 0.882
